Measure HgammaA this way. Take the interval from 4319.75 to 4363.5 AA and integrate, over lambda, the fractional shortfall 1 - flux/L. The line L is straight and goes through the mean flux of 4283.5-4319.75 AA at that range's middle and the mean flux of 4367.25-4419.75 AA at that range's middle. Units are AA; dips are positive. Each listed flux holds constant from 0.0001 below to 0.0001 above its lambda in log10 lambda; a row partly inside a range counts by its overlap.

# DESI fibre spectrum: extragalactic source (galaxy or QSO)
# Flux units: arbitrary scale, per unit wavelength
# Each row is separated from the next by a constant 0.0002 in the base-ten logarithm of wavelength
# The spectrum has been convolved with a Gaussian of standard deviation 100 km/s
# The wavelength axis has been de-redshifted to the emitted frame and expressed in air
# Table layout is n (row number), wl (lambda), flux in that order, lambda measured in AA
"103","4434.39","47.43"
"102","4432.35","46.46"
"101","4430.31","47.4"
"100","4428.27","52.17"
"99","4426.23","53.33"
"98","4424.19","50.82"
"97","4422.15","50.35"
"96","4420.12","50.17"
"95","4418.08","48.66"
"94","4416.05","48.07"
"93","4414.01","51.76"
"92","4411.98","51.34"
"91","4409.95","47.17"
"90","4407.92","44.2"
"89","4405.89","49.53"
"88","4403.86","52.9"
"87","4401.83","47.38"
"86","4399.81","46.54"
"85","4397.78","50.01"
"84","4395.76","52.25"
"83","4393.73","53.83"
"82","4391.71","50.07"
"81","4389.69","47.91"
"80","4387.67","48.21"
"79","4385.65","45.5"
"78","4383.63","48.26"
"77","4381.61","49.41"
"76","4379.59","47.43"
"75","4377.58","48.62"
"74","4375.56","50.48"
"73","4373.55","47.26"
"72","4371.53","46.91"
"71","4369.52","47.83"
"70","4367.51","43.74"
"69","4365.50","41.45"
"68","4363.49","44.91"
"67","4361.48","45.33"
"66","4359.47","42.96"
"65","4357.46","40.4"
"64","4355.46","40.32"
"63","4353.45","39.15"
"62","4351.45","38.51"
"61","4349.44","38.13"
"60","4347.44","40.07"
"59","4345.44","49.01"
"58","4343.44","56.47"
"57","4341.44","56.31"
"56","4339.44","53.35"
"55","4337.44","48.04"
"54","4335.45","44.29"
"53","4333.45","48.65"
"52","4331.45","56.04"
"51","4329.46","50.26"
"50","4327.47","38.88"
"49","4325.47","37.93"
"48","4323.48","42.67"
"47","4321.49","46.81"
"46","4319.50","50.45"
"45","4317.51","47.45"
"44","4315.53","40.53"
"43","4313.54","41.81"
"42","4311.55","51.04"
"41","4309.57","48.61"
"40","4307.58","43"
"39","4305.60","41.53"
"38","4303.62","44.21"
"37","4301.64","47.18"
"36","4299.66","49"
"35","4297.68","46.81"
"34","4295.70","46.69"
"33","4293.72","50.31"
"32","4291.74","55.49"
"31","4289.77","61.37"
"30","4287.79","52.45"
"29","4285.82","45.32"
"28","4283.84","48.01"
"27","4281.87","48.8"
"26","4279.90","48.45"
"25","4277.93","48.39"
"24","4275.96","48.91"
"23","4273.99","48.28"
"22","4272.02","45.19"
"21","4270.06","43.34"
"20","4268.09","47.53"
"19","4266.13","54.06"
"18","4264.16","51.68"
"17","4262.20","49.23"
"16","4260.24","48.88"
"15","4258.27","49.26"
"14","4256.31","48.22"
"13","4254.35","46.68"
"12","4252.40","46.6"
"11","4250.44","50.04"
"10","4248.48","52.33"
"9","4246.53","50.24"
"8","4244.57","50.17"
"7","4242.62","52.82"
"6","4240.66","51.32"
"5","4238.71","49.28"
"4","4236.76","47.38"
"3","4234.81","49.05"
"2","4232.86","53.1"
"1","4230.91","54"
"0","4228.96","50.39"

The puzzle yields 2.5 AA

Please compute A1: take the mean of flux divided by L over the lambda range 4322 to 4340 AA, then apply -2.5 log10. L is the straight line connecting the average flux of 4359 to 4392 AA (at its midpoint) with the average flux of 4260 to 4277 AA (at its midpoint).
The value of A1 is 0.02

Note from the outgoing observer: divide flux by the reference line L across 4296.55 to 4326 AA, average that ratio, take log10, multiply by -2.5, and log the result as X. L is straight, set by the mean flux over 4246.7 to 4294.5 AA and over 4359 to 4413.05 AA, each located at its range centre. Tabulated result 0.082 mag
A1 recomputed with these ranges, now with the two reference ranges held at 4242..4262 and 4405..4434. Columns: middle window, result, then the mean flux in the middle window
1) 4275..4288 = 0.02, 48.4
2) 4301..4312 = 0.09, 45.7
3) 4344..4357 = 0.19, 41.4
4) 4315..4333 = 0.08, 45.9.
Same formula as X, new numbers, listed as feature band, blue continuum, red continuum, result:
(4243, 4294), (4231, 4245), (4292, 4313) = -0.015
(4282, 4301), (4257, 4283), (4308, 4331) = -0.072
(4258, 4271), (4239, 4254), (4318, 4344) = 0.017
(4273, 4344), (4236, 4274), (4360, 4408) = 0.012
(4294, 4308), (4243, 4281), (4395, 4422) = 0.072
